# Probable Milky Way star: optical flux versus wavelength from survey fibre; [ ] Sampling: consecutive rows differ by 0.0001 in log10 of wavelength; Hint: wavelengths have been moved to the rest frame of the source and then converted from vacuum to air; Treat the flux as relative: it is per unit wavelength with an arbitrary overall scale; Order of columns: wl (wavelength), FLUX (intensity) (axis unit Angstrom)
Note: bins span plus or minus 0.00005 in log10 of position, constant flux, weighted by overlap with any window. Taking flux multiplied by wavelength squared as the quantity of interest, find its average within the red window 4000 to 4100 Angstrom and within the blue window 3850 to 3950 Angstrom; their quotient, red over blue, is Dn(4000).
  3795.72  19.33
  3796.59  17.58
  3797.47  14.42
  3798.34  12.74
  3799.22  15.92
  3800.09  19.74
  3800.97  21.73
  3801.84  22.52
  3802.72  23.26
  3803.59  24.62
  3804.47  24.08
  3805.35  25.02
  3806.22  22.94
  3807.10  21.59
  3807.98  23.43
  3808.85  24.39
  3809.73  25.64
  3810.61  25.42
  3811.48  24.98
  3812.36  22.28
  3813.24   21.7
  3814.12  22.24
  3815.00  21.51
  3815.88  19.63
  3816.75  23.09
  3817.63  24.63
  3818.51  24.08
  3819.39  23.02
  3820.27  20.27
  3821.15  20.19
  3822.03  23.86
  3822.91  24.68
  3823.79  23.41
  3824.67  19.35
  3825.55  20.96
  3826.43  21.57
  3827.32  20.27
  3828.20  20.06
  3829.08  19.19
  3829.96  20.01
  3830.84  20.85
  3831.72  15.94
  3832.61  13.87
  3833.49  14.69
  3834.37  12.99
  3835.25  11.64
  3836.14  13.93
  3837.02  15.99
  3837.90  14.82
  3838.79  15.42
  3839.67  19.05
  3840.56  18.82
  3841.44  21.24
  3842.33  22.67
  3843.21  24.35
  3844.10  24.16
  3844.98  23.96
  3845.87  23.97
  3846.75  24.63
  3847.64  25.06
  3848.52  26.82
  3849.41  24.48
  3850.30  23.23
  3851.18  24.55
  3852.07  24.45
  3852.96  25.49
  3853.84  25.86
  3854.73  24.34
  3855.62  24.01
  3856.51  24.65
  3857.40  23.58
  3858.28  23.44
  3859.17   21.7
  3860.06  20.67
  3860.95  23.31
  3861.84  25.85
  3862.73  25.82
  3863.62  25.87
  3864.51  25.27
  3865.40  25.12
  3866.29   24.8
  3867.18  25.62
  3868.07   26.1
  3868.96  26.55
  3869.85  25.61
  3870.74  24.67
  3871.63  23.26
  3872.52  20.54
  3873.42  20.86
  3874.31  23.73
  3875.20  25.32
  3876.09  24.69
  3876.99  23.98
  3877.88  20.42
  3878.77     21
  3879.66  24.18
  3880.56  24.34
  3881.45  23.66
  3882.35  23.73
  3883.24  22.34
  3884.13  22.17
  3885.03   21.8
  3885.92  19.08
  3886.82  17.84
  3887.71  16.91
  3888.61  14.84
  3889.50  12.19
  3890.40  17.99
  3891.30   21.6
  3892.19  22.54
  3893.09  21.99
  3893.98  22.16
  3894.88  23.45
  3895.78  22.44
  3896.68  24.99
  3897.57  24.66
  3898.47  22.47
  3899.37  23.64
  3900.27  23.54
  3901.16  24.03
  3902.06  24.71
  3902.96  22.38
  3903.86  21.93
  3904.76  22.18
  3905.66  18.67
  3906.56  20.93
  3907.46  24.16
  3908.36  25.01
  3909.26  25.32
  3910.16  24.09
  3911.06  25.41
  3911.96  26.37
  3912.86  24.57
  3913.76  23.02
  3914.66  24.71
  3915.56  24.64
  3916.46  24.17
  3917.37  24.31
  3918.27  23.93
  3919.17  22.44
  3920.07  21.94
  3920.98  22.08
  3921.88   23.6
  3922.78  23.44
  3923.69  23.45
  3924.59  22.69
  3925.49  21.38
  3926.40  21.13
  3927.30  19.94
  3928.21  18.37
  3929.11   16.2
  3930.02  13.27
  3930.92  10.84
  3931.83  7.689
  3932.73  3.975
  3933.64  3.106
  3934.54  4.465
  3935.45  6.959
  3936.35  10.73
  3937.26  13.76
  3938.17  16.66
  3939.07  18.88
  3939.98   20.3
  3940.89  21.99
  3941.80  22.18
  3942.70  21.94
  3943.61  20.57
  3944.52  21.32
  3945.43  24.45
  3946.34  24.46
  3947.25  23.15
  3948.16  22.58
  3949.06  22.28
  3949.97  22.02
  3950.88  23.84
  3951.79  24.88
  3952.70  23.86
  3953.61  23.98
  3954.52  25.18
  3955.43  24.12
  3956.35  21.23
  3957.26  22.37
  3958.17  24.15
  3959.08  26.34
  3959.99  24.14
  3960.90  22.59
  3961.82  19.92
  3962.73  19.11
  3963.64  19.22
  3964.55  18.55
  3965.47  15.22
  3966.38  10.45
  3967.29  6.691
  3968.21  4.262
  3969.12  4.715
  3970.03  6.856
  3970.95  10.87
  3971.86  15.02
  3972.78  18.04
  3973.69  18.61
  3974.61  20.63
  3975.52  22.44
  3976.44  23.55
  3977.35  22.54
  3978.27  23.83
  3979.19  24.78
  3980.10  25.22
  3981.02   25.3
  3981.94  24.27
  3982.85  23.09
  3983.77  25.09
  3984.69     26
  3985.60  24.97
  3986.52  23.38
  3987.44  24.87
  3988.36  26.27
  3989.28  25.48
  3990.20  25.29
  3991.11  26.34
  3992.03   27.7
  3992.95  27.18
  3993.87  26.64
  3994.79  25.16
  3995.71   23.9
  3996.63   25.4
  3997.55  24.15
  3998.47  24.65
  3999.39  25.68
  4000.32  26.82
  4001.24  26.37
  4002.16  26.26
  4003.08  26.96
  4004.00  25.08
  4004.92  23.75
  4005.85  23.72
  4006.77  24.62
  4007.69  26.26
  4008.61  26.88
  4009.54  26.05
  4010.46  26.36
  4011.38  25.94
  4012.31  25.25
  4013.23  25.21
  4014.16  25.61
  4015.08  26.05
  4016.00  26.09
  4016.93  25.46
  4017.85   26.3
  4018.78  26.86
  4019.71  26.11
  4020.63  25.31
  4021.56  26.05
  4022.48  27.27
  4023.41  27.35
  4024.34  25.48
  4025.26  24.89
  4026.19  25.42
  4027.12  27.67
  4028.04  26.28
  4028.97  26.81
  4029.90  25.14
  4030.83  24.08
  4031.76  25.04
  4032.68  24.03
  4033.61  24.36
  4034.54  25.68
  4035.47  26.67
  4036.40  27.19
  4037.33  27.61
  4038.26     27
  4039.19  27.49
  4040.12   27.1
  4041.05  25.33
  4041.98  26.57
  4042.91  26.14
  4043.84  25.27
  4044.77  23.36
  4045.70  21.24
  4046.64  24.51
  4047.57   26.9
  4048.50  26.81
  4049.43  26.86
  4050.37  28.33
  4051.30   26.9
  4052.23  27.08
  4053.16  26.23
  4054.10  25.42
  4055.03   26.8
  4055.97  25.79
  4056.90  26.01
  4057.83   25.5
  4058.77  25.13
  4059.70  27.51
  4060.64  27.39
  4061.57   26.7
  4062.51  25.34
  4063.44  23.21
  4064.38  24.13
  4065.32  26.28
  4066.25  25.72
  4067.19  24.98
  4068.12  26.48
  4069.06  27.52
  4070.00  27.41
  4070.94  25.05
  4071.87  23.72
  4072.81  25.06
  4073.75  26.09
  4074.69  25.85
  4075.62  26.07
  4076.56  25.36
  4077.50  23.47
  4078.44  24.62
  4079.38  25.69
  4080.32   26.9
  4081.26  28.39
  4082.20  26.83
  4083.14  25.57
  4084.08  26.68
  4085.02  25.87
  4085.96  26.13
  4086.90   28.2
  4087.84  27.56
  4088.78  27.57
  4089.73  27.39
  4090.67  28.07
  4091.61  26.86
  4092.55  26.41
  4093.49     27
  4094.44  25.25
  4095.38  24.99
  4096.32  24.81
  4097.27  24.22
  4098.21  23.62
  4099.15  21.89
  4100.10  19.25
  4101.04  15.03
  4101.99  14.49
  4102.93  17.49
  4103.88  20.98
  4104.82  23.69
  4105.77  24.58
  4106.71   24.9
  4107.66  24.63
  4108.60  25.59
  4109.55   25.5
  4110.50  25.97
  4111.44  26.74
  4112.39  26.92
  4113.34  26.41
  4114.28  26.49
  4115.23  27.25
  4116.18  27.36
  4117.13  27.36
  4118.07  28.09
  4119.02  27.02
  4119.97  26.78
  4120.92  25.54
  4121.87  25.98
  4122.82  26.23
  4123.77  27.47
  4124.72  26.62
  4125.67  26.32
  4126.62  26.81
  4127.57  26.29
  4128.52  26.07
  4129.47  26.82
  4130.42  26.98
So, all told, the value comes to 1.30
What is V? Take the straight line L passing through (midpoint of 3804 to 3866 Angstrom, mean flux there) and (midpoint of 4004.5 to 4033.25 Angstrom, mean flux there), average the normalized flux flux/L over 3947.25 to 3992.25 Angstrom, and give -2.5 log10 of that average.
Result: 0.17 mag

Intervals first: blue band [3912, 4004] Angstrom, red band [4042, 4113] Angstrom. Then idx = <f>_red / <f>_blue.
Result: 1.21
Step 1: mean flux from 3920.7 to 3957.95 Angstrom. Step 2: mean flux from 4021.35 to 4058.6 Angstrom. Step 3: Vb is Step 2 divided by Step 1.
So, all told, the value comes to 1.37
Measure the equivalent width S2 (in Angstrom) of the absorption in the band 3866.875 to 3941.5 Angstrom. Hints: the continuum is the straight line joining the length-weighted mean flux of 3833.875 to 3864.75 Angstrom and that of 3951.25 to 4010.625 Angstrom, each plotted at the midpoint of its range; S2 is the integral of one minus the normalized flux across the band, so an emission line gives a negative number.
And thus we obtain 4.7 Angstrom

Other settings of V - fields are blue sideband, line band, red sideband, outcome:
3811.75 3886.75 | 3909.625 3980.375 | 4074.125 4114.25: 0.192 mag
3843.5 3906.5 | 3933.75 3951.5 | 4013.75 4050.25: 0.277 mag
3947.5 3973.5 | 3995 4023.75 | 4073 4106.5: -0.223 mag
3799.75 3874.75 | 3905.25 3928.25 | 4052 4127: 0.006 mag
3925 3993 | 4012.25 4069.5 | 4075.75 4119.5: -0.140 mag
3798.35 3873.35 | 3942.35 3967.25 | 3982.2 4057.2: 0.133 mag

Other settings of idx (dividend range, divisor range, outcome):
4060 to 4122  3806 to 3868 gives 1.15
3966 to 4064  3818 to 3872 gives 1.10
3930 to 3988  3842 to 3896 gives 0.82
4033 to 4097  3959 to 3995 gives 1.26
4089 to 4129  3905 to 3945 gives 1.29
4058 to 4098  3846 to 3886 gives 1.09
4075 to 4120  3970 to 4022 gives 1.03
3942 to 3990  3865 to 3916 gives 0.92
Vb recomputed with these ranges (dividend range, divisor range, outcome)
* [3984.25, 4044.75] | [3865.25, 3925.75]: 1.13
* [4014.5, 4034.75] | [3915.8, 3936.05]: 1.50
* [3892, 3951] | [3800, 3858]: 0.95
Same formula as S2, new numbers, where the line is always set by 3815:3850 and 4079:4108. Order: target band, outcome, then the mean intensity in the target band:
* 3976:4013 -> -3.67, 25.3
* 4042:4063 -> -1.82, 26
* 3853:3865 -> -1.92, 24.2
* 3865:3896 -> -1.45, 22.2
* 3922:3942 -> 5.86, 15.6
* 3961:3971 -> 4.33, 12.8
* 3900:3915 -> -1.34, 23.6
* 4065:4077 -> -0.81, 25.8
